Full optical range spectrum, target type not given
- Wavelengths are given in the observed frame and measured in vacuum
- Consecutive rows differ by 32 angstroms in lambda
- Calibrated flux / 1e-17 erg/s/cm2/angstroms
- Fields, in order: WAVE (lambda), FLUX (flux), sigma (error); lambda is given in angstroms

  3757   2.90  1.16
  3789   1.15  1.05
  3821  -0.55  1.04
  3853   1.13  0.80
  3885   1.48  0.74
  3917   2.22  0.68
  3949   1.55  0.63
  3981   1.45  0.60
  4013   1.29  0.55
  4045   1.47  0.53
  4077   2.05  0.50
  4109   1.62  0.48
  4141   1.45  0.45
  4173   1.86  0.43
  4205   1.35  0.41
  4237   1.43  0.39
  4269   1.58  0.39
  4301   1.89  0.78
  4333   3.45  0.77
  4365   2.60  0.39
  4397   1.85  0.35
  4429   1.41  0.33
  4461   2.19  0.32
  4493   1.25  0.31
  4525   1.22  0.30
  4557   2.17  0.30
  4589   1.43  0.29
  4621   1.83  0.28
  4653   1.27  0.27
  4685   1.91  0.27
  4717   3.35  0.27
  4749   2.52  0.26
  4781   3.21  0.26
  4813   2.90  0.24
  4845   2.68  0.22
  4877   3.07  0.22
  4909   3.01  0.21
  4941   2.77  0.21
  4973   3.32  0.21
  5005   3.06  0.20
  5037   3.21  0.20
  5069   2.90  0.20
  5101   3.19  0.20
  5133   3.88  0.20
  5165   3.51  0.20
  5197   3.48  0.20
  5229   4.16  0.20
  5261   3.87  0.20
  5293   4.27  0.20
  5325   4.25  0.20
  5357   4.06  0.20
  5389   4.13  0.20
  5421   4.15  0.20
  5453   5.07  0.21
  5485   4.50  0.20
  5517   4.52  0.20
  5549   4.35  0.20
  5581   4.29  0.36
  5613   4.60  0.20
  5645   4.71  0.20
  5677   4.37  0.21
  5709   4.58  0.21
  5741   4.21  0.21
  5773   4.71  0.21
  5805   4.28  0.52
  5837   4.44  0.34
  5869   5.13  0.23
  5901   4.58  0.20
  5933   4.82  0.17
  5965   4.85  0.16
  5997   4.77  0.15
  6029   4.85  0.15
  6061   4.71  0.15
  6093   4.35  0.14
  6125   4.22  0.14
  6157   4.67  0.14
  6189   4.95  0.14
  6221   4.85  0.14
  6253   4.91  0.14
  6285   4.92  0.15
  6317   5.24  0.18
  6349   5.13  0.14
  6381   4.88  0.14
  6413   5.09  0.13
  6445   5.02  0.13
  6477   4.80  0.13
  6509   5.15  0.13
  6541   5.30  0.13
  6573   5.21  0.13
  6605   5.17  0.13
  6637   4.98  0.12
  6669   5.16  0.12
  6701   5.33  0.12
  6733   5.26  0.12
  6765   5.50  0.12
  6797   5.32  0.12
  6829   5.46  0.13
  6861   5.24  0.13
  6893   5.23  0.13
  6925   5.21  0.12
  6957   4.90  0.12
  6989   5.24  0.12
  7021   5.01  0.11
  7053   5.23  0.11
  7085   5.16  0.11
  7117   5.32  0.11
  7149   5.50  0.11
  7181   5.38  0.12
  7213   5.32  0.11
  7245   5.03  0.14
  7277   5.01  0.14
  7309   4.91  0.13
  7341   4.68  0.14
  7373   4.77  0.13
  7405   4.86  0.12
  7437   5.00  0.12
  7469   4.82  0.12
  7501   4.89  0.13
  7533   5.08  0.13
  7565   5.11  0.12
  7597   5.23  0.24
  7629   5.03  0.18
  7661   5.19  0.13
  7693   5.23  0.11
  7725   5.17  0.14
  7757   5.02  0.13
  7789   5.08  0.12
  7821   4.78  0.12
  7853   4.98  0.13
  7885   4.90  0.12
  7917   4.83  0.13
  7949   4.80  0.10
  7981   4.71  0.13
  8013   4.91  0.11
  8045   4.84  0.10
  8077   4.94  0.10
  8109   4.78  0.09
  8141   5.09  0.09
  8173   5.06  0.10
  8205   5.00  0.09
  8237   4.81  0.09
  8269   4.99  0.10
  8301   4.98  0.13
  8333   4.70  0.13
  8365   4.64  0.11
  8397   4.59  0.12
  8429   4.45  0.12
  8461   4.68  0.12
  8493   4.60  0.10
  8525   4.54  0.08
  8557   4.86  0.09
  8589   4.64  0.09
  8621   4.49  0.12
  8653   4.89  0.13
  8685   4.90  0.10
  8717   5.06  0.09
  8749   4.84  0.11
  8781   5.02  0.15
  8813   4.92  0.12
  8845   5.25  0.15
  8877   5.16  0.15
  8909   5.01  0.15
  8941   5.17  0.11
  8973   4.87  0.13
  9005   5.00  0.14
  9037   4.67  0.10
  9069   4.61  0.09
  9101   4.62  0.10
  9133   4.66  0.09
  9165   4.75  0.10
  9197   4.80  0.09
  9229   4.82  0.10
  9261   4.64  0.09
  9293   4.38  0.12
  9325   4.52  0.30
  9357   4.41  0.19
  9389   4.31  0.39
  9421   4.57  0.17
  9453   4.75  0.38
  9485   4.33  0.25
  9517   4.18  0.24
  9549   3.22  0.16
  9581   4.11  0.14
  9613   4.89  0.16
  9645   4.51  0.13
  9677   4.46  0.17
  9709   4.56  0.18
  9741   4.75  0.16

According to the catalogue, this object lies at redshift 0.180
